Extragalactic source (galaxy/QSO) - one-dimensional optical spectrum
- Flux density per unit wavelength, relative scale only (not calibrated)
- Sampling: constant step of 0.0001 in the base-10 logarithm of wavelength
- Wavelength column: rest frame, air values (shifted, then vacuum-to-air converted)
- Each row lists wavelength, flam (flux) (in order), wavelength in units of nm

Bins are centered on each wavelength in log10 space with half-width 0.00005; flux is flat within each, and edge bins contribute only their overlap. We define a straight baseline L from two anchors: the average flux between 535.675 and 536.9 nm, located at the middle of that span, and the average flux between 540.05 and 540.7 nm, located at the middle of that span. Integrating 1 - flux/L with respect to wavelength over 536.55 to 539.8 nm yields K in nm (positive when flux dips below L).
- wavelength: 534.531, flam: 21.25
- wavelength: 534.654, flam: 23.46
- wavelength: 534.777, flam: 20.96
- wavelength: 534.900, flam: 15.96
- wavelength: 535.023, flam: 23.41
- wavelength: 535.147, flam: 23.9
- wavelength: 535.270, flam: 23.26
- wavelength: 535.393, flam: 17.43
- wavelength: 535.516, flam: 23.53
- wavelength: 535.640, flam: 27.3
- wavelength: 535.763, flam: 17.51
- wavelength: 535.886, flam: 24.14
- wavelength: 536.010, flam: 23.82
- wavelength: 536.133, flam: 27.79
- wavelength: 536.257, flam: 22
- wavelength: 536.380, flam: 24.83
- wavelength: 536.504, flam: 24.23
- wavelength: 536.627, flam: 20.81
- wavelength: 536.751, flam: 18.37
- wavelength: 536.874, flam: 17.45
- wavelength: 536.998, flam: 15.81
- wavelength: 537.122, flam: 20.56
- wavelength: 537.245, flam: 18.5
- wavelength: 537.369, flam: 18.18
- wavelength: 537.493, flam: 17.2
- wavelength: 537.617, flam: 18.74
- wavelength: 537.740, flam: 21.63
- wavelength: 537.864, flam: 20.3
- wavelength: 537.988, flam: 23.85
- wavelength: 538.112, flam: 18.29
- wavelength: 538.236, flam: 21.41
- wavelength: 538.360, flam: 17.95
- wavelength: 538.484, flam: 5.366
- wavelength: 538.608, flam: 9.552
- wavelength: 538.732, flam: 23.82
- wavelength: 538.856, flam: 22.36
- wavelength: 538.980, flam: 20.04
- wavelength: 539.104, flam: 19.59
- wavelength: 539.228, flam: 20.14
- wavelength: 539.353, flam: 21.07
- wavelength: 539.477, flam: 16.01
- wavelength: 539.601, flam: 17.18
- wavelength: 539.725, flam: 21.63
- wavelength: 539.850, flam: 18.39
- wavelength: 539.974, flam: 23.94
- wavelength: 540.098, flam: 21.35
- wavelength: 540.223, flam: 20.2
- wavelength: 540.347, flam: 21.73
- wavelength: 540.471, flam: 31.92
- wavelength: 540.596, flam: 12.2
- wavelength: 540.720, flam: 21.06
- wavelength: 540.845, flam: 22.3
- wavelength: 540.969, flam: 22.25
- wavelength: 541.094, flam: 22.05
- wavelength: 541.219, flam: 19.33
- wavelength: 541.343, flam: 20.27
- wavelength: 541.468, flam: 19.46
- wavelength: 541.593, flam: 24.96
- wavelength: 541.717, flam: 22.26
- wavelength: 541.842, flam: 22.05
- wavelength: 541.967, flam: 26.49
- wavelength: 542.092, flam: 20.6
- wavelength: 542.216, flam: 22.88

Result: 0.48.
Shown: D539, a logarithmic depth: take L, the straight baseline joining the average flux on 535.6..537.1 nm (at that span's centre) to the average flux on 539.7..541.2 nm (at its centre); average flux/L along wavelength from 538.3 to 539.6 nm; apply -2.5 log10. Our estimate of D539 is 0.226 mag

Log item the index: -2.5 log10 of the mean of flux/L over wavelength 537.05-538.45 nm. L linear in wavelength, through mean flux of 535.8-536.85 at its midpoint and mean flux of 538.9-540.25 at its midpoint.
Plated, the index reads 0.12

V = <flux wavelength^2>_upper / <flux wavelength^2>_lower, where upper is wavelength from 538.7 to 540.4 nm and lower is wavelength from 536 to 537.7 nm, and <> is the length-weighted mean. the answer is 1.01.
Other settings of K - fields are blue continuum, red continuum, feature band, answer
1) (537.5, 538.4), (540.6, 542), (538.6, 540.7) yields 0.052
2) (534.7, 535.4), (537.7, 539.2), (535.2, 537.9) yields -0.134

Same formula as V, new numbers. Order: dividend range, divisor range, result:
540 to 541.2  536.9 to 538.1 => 1.13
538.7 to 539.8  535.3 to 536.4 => 0.88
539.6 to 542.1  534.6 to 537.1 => 1.01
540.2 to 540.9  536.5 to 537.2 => 1.15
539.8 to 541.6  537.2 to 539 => 1.17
